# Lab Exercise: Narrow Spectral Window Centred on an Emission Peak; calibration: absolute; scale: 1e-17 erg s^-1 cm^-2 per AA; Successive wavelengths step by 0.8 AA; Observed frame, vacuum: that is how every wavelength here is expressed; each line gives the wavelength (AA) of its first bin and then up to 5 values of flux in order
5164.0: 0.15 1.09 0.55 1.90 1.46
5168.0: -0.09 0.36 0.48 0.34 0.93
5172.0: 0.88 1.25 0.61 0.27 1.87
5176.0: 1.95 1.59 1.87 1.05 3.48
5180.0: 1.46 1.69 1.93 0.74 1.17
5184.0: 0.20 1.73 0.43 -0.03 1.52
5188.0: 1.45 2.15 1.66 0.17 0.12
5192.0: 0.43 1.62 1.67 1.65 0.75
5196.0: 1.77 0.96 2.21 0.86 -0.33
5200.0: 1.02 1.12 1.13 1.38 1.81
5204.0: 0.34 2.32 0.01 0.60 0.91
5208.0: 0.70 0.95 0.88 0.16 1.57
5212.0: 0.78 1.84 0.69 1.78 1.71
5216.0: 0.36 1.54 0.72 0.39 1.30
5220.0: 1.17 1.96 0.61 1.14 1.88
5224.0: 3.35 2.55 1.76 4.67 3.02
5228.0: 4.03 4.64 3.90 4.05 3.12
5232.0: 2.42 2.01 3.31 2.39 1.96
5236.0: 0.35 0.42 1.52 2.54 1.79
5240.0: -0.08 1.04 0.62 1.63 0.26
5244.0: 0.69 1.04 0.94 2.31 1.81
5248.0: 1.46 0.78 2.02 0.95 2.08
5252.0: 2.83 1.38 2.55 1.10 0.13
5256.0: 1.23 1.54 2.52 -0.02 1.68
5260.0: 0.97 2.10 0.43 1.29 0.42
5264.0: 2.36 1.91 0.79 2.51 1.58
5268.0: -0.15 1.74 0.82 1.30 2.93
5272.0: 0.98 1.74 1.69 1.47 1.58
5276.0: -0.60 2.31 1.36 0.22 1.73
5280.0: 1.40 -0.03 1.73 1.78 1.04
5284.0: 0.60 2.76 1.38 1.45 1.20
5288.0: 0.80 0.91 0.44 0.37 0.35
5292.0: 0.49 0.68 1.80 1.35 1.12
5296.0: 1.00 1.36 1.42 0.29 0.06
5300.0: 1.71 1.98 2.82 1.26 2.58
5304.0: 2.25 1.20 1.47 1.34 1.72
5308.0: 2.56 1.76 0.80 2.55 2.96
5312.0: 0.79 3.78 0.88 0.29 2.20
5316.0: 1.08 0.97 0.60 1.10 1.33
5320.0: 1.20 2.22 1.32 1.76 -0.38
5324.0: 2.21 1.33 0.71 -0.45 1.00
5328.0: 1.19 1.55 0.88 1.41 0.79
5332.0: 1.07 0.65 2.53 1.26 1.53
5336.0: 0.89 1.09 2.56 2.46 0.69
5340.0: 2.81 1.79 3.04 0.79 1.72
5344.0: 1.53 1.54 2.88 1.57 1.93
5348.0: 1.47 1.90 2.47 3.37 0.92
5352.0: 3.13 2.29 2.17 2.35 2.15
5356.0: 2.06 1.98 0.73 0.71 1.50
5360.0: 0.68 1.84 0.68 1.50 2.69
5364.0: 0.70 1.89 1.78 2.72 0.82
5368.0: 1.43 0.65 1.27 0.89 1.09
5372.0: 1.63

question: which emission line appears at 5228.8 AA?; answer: [O II]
